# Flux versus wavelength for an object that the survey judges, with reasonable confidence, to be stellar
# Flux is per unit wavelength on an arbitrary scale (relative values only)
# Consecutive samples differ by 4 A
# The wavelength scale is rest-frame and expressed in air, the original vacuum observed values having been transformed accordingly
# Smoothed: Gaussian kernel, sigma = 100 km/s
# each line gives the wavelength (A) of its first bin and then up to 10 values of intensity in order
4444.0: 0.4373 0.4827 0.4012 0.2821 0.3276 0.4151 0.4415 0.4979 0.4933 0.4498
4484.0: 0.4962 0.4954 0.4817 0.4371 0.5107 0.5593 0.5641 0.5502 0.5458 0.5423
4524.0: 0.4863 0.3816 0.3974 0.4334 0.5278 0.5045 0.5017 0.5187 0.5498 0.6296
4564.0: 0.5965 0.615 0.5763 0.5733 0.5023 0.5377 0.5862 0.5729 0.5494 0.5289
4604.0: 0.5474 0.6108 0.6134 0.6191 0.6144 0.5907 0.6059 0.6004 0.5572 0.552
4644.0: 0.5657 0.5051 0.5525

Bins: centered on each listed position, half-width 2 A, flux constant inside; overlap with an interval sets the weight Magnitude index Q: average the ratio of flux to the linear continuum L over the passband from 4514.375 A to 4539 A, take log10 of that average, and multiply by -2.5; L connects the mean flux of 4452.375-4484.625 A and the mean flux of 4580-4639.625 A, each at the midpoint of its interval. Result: 0.04 mag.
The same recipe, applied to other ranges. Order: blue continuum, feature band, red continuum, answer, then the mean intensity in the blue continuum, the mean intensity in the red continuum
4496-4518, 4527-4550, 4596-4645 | 0.19 mag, 0.536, 0.583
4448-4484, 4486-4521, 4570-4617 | -0.12 mag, 0.422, 0.567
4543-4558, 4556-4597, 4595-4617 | -0.05 mag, 0.52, 0.578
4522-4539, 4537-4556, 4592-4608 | -0.12 mag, 0.431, 0.554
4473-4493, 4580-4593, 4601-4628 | 0.03 mag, 0.484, 0.597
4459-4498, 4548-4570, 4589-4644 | -0.09 mag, 0.457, 0.581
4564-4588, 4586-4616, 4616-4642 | 0.00 mag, 0.566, 0.589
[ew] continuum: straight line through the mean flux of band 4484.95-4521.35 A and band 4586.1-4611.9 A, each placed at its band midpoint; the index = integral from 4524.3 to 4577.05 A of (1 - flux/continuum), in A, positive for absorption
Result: 2.3 A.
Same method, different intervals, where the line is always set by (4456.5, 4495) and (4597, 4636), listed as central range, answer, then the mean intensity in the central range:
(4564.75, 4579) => -1.0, 0.583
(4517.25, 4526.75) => -0.2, 0.506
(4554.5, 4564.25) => -1.1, 0.593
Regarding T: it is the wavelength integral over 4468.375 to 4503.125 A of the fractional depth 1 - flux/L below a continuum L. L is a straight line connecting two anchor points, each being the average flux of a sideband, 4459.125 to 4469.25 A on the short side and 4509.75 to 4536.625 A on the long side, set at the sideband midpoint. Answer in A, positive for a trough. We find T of -4.49 A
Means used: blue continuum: 0.399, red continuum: 0.48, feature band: 0.483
